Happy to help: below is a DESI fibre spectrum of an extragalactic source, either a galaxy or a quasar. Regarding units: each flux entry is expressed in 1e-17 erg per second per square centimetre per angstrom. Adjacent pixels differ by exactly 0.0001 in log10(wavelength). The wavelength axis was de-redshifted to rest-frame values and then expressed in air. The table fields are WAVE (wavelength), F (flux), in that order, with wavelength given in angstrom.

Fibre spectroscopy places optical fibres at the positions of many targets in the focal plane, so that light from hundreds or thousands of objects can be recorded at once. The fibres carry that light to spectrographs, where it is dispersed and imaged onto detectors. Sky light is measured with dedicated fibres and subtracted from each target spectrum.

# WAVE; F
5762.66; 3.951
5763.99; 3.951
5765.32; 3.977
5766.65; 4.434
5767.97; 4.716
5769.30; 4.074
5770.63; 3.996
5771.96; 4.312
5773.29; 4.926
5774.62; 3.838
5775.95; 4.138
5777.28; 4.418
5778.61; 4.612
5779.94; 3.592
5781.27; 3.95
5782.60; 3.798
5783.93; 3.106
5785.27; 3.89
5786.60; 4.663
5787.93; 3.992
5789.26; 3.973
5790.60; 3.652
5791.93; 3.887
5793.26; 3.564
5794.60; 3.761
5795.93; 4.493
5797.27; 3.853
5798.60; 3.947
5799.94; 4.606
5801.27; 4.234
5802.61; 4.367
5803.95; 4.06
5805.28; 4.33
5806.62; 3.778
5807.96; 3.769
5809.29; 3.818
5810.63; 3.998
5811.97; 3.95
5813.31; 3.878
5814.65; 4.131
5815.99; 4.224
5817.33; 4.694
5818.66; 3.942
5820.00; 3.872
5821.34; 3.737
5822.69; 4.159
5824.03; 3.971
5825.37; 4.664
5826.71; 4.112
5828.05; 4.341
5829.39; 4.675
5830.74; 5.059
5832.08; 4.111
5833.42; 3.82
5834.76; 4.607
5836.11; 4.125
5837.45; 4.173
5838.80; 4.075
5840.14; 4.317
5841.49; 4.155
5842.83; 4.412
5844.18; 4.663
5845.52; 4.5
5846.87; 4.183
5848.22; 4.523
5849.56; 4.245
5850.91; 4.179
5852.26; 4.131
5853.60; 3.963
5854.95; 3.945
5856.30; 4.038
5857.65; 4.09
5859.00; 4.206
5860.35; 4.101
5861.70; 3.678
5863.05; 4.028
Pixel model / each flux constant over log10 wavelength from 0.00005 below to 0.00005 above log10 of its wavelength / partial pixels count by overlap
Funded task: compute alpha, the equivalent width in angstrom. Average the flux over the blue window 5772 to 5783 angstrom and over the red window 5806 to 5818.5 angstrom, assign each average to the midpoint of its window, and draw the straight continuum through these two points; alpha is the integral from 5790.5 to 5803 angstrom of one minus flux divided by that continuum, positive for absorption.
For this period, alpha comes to 0.1 angstrom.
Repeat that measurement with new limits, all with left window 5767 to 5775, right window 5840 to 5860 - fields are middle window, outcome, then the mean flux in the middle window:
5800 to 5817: 0.8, 4.08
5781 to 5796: 1.5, 3.87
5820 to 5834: 0.0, 4.25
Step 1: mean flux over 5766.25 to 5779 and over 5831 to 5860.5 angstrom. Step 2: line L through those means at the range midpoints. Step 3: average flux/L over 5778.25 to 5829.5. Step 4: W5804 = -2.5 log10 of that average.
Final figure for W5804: 0.06 mag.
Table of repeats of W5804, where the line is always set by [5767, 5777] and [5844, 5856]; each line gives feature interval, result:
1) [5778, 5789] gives 0.089 mag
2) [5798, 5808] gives 0.030 mag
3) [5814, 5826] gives 0.027 mag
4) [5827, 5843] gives -0.017 mag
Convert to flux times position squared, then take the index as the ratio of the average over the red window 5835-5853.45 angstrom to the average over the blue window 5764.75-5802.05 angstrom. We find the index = 1.1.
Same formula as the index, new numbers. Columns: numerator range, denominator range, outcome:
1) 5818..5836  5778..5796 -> 1.10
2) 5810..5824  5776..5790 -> 1.02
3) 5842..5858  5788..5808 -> 1.07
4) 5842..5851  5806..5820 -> 1.11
